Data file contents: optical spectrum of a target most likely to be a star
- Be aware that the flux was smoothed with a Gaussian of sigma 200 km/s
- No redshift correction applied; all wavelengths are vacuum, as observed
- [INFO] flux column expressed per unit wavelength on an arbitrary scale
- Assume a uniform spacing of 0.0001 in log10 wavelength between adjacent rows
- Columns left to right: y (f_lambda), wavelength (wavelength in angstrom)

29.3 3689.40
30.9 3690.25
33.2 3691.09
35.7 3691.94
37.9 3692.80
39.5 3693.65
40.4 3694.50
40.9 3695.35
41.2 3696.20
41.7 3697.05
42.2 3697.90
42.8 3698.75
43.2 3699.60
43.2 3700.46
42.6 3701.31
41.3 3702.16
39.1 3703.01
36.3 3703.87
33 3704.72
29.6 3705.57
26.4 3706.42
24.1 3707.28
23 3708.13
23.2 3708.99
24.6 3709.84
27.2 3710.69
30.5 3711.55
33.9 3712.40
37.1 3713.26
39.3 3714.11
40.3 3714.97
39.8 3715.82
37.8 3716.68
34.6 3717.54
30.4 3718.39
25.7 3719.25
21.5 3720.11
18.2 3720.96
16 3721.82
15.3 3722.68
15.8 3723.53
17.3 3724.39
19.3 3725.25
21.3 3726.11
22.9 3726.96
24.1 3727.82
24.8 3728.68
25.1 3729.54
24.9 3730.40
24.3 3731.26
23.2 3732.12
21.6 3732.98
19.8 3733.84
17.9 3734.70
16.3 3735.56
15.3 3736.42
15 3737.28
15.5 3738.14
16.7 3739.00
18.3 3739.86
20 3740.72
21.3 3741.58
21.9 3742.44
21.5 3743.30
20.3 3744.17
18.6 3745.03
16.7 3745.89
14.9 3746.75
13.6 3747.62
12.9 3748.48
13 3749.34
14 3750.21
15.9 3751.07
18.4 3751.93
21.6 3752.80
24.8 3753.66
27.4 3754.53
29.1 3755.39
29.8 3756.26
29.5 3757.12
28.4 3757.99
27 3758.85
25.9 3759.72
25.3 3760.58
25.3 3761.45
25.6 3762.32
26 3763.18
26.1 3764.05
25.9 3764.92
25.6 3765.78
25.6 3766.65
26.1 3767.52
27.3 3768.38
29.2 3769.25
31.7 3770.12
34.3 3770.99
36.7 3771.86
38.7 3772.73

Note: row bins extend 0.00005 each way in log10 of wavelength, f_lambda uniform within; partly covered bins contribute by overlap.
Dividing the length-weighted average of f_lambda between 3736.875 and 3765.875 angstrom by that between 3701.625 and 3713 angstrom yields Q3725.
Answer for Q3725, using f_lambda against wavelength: 0.71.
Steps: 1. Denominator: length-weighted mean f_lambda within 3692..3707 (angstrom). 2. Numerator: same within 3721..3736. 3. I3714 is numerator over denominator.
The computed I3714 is 0.5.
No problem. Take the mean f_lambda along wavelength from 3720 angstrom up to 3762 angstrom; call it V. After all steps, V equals 20.6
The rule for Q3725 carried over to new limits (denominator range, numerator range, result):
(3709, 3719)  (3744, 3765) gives 0.66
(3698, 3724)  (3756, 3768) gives 0.85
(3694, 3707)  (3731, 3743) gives 0.49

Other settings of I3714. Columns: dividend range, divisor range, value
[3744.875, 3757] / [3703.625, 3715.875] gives 0.63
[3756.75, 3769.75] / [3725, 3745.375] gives 1.30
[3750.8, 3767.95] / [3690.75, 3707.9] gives 0.68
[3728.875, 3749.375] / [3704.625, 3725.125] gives 0.69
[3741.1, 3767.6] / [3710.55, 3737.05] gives 0.90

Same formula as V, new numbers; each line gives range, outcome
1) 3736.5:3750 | 17.2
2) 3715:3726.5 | 24.6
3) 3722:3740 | 19.7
